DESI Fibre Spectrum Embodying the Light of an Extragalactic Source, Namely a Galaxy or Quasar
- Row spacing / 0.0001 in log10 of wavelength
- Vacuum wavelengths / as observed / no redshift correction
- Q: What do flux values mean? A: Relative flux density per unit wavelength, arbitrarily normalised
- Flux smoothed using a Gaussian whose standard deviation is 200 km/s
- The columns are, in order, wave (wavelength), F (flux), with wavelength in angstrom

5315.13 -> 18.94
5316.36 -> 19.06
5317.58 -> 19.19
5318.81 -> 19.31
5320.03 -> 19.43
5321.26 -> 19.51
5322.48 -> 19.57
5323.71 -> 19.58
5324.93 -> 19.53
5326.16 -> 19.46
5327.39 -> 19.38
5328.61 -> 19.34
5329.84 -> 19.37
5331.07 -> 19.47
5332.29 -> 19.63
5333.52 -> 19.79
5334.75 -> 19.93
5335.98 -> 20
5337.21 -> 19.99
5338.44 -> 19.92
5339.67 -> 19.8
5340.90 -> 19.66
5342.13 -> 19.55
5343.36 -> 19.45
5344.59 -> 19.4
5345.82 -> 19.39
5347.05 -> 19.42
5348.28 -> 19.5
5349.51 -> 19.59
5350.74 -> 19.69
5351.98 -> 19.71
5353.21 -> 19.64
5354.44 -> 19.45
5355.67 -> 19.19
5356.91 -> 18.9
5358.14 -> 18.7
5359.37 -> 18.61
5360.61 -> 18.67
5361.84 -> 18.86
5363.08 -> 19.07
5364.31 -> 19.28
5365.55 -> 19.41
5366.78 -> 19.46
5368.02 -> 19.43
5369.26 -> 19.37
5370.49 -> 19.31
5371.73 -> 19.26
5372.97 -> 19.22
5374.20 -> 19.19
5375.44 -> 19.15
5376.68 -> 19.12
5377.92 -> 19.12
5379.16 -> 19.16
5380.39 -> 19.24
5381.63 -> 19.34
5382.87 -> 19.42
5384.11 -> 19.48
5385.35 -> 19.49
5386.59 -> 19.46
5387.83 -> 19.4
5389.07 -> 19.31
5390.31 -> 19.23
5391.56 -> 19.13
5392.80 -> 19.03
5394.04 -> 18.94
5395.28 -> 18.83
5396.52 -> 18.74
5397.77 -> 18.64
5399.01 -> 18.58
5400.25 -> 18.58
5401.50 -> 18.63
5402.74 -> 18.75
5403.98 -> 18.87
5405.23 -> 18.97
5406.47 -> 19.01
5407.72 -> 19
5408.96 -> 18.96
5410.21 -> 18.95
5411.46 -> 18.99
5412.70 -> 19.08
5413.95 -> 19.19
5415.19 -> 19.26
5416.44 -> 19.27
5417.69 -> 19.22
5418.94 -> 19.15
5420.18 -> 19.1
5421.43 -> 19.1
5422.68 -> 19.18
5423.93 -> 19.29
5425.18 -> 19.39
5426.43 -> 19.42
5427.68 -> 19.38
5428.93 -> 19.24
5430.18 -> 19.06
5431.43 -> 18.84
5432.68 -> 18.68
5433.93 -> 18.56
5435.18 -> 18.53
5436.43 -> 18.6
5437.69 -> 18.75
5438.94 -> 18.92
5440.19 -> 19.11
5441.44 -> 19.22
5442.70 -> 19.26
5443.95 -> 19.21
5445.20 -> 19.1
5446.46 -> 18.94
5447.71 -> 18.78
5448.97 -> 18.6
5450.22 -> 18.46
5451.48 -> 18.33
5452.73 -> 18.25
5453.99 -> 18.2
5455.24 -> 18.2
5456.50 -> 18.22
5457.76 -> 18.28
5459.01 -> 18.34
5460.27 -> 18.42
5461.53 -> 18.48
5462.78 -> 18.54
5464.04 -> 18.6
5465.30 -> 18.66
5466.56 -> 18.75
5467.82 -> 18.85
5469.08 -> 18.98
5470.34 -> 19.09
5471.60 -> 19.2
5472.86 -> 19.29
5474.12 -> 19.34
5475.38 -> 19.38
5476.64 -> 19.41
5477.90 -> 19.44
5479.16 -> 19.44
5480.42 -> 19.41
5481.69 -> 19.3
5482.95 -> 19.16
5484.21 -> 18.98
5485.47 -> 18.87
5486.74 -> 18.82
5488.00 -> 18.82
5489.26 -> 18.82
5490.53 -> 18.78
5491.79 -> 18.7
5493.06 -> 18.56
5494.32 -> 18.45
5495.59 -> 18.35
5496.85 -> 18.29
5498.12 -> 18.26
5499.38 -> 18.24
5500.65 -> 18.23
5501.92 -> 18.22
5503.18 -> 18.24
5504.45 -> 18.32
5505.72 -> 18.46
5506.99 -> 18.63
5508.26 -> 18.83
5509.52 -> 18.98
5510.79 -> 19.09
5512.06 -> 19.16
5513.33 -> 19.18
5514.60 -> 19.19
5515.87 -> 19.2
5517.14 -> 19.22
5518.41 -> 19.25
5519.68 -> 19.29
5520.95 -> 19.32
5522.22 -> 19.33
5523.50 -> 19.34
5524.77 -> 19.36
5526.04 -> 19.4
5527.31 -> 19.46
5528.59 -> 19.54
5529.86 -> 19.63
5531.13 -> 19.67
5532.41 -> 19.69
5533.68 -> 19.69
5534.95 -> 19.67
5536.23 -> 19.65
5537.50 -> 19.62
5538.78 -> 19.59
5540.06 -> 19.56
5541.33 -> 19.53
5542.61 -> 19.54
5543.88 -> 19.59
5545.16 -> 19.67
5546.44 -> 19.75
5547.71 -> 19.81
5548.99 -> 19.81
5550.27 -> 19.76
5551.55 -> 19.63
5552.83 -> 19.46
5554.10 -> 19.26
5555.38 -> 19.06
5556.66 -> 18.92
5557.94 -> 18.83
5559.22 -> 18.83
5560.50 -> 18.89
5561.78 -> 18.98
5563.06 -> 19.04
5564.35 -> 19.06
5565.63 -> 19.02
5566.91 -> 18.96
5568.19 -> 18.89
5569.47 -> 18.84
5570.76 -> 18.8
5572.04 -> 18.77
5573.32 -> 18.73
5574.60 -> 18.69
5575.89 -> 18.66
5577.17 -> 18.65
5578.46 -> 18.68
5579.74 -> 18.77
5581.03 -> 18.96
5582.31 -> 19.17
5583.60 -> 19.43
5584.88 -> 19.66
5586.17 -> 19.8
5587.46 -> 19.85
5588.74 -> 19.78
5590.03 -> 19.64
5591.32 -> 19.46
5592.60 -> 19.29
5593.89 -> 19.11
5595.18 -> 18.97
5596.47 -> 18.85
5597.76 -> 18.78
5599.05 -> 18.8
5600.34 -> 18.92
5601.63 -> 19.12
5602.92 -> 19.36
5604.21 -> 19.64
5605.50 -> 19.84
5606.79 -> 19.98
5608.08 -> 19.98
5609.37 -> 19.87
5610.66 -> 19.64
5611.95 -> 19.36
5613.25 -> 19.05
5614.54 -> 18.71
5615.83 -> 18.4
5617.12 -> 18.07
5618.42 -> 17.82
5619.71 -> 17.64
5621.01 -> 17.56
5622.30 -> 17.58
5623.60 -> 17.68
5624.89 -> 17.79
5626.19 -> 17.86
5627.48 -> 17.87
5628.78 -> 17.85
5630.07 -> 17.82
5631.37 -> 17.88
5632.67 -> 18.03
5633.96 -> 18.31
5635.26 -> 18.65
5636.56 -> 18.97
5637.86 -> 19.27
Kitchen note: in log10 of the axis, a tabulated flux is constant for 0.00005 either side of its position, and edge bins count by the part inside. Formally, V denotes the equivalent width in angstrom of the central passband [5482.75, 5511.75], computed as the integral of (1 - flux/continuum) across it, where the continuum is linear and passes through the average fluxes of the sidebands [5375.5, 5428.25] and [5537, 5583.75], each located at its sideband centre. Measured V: 0.8 angstrom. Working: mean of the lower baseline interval 19.1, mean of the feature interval 18.6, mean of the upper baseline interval 19.2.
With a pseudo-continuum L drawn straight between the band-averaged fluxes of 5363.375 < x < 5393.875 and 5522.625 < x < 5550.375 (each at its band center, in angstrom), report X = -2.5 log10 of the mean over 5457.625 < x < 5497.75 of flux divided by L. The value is 0.034 mag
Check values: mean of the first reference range 19.3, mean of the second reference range 19.6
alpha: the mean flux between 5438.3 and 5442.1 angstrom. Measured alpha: 19.1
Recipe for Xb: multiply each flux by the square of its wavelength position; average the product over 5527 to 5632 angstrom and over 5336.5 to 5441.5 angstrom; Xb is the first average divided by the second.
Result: 1.07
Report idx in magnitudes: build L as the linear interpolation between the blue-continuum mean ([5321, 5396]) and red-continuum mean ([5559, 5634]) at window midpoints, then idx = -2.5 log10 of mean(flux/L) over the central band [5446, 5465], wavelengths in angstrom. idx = 0.04 mag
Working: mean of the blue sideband 19.4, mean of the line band 18.4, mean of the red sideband 18.8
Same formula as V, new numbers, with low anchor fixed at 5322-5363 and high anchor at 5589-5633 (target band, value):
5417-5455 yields 0.5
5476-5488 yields -0.1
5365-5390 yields 0.1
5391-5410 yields 0.4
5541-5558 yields -0.5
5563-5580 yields 0.0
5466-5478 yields 0.0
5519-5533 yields -0.4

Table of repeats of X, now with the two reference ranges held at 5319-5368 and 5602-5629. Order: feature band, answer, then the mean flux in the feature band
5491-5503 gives 0.04 mag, 18.4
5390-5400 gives 0.02 mag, 18.9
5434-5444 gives 0.01 mag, 18.9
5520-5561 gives -0.03 mag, 19.5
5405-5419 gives 0.01 mag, 19.1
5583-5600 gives -0.03 mag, 19.3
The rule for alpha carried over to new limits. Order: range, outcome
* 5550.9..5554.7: 19.5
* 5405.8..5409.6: 19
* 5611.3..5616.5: 18.9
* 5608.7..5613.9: 19.5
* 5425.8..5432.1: 19.2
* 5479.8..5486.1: 19.1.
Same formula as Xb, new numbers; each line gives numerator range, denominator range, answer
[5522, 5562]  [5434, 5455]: 1.08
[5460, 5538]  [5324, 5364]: 1.04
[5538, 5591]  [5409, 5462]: 1.07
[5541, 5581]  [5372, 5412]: 1.07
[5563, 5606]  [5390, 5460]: 1.07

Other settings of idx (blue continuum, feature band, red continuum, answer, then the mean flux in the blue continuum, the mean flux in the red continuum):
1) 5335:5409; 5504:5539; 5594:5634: -0.02 mag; 19.2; 18.6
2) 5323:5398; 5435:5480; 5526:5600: 0.03 mag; 19.3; 19.3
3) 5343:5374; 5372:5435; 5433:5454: 0.00 mag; 19.3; 18.8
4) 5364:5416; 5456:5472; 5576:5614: 0.03 mag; 19.1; 19.3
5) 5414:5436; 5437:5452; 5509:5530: 0.01 mag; 19.1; 19.3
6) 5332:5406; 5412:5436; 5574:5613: 0.01 mag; 19.3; 19.3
